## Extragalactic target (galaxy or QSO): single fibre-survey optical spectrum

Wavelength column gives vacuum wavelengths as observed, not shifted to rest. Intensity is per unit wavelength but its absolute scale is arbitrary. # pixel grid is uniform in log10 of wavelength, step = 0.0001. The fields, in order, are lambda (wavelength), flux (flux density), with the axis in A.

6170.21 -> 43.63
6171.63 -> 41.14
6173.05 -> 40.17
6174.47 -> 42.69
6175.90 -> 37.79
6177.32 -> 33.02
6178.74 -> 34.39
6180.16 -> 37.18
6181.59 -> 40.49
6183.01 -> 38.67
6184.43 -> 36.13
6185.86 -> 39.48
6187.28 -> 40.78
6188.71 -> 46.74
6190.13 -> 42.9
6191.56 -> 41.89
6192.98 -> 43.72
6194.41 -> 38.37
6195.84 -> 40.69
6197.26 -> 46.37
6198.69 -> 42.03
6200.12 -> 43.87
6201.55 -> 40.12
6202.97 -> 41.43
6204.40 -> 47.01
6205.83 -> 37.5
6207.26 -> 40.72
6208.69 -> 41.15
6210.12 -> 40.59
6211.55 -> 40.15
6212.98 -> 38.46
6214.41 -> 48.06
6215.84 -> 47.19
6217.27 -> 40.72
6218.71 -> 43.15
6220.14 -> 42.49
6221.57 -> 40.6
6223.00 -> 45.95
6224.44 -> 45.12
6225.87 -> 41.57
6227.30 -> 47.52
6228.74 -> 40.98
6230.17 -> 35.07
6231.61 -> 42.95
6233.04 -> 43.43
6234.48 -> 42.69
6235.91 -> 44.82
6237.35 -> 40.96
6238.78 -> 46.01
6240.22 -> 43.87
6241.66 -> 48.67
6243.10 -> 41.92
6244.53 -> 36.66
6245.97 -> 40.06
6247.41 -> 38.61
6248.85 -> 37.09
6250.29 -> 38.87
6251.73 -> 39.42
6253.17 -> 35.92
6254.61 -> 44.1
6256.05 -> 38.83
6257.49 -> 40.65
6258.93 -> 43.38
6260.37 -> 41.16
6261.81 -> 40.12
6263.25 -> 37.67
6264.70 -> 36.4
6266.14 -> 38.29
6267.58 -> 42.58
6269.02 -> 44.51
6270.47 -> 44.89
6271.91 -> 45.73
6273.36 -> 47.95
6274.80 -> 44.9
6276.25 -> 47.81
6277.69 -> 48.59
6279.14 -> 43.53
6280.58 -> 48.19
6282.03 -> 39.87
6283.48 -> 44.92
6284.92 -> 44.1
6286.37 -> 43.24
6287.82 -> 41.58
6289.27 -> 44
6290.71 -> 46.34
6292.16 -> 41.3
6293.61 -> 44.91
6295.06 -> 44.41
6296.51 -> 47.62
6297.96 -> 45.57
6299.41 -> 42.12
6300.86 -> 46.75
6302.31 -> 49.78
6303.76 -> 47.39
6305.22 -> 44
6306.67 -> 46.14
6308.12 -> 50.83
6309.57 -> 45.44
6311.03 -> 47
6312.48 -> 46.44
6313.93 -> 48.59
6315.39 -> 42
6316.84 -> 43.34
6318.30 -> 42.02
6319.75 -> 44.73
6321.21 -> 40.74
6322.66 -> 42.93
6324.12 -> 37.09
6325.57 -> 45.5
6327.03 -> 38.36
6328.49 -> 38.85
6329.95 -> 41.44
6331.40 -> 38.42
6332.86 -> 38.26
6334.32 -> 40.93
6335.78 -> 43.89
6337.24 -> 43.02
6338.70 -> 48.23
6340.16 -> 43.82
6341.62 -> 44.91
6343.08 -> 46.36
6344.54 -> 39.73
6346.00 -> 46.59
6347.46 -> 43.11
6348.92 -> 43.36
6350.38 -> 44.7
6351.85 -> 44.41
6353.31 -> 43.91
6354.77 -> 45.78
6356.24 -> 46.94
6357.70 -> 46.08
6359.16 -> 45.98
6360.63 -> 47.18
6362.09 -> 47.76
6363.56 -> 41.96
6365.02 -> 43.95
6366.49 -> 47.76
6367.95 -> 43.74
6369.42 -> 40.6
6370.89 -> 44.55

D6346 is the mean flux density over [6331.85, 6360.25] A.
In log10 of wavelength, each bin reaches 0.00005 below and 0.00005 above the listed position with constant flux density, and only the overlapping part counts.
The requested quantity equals 44.2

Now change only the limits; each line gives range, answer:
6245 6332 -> 43.1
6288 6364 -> 44.2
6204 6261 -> 41.8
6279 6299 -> 44.3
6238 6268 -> 40.5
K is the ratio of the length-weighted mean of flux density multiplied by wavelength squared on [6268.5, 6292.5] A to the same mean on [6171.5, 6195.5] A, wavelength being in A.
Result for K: 1.16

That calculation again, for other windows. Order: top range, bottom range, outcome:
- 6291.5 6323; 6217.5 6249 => 1.09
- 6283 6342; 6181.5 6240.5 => 1.07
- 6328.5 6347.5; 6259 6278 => 1.02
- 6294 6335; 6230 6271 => 1.09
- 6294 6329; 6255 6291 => 1.04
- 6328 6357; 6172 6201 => 1.13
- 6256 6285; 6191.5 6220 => 1.04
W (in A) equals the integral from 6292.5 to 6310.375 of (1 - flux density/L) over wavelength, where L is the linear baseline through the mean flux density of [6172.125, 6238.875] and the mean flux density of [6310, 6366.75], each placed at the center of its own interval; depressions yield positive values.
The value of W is -1.3 A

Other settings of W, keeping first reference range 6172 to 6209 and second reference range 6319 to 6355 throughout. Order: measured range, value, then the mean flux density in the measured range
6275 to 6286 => -0.9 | 45.2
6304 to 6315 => -1.2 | 46.8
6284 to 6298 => -0.7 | 44.3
